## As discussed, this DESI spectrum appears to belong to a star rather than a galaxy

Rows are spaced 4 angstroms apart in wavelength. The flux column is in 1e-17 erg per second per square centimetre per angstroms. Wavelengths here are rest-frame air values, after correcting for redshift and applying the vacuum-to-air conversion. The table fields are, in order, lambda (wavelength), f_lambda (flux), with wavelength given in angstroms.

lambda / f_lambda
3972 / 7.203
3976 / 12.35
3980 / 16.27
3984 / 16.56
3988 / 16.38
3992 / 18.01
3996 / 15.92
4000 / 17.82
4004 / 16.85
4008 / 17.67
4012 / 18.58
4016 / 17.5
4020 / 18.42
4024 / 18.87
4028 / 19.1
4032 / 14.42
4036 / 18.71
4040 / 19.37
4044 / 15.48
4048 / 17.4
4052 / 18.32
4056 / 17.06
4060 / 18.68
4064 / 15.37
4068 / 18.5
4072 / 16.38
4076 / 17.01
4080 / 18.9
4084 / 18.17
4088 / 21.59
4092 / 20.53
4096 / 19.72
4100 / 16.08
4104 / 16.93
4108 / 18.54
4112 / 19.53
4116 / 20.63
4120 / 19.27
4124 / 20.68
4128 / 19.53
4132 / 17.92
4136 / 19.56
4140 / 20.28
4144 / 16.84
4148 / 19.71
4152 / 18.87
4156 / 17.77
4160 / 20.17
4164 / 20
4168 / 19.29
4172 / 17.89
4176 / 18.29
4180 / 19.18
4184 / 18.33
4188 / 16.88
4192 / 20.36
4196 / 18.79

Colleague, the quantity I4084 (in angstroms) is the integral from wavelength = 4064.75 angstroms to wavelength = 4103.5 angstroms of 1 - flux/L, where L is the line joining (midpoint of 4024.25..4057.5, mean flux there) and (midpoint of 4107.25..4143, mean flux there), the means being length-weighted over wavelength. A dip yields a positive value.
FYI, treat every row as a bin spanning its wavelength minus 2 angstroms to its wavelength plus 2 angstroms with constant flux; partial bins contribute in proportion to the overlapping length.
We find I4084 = 0.39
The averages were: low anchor 17.6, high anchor 19.5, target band 18.4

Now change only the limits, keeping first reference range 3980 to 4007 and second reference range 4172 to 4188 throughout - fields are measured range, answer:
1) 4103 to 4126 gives -2.0 angstroms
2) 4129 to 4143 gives -0.9 angstroms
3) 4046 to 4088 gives -0.8 angstroms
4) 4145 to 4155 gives -0.5 angstroms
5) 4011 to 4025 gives -1.0 angstroms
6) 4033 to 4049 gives -0.3 angstroms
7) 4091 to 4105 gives -0.5 angstroms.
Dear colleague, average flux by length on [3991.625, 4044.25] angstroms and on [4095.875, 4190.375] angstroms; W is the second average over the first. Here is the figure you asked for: 1.06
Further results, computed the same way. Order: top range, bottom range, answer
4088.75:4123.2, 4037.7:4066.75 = 1.09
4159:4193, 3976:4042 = 1.09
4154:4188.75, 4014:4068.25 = 1.06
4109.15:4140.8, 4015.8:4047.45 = 1.11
